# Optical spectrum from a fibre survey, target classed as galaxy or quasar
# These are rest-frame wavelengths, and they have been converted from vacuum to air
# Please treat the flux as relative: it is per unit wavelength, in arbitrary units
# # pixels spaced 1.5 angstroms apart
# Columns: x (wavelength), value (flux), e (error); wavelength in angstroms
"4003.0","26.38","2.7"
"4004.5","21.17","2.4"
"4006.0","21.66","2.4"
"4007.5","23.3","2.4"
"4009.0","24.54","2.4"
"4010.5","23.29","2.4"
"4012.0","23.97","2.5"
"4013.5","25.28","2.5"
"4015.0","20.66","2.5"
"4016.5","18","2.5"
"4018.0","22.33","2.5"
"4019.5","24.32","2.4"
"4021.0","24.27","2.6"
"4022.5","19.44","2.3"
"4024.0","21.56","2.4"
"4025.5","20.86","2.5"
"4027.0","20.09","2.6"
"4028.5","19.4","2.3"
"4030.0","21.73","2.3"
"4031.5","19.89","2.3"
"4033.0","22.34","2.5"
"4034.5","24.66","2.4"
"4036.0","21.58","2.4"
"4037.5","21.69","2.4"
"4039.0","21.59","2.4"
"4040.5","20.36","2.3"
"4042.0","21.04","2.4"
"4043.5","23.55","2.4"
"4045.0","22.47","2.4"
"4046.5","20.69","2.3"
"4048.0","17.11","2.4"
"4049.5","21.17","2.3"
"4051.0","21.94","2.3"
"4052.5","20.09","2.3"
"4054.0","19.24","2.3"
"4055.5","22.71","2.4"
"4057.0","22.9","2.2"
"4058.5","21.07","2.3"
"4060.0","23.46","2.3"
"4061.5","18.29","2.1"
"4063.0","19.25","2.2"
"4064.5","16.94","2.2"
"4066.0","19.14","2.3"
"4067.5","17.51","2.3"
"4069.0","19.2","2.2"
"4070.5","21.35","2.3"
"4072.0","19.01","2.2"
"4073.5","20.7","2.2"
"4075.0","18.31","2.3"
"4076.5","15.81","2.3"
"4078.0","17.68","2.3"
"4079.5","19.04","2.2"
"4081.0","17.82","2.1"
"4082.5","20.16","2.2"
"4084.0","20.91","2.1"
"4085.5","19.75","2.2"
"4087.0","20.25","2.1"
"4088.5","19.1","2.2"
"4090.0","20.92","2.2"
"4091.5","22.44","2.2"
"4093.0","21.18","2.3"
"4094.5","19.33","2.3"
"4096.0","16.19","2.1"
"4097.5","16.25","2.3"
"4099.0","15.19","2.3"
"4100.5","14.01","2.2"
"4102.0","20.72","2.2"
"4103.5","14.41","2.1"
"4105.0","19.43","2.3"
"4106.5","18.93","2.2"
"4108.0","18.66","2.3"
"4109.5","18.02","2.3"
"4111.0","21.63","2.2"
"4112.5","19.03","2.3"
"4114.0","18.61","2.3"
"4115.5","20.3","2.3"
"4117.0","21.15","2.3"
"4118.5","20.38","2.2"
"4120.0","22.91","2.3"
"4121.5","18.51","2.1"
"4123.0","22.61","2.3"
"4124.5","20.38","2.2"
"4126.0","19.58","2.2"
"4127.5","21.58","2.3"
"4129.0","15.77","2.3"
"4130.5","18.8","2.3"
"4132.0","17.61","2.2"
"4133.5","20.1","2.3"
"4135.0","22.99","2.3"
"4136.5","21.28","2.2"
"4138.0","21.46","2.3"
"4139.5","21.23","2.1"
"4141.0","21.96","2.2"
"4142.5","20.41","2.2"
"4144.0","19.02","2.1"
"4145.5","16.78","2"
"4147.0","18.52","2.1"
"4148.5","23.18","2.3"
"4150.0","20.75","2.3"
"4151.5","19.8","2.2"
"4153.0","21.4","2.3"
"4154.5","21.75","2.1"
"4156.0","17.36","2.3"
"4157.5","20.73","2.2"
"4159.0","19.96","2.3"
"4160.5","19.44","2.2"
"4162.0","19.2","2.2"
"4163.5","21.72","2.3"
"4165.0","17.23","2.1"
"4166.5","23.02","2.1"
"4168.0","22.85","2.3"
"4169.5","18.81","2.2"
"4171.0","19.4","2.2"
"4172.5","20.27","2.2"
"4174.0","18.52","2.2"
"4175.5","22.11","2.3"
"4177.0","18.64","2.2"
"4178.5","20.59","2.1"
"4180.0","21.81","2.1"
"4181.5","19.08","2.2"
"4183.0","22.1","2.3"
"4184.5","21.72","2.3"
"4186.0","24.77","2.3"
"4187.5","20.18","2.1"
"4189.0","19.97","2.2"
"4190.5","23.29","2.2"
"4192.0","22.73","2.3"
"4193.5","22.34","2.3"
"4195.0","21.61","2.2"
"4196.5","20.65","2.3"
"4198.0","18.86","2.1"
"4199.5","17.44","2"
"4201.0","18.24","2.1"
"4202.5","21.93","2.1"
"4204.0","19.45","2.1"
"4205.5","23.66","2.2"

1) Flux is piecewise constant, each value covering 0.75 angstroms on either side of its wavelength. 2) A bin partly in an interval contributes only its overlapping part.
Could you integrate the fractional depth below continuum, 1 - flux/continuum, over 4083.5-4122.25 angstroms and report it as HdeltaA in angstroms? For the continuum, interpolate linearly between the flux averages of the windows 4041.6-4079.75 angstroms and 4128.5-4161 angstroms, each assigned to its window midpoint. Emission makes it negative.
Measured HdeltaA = 1.68 angstroms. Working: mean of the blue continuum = 20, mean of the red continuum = 20.1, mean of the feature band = 19.2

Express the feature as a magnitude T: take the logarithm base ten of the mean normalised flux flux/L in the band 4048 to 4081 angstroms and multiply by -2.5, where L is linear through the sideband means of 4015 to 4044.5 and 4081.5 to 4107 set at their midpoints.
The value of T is 0.02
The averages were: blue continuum 21.5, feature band 19.6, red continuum 18.8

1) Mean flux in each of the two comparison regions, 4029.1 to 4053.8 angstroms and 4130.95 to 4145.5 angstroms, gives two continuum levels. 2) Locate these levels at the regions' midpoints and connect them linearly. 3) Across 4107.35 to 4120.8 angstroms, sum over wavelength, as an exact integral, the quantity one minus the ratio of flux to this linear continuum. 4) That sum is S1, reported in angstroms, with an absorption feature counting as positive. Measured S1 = 0.4 angstroms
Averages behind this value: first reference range 21.3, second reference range 20.4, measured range 20.1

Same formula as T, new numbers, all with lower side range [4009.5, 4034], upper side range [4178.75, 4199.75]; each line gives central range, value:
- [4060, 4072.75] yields 0.13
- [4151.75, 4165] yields 0.07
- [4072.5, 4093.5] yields 0.11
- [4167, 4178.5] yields 0.06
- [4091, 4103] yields 0.20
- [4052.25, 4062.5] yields 0.03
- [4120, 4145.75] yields 0.07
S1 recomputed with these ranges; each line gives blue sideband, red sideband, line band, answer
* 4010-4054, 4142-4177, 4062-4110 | 5.1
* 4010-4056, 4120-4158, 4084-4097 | 0.6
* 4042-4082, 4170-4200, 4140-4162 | 0.5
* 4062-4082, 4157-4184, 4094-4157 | 0.2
